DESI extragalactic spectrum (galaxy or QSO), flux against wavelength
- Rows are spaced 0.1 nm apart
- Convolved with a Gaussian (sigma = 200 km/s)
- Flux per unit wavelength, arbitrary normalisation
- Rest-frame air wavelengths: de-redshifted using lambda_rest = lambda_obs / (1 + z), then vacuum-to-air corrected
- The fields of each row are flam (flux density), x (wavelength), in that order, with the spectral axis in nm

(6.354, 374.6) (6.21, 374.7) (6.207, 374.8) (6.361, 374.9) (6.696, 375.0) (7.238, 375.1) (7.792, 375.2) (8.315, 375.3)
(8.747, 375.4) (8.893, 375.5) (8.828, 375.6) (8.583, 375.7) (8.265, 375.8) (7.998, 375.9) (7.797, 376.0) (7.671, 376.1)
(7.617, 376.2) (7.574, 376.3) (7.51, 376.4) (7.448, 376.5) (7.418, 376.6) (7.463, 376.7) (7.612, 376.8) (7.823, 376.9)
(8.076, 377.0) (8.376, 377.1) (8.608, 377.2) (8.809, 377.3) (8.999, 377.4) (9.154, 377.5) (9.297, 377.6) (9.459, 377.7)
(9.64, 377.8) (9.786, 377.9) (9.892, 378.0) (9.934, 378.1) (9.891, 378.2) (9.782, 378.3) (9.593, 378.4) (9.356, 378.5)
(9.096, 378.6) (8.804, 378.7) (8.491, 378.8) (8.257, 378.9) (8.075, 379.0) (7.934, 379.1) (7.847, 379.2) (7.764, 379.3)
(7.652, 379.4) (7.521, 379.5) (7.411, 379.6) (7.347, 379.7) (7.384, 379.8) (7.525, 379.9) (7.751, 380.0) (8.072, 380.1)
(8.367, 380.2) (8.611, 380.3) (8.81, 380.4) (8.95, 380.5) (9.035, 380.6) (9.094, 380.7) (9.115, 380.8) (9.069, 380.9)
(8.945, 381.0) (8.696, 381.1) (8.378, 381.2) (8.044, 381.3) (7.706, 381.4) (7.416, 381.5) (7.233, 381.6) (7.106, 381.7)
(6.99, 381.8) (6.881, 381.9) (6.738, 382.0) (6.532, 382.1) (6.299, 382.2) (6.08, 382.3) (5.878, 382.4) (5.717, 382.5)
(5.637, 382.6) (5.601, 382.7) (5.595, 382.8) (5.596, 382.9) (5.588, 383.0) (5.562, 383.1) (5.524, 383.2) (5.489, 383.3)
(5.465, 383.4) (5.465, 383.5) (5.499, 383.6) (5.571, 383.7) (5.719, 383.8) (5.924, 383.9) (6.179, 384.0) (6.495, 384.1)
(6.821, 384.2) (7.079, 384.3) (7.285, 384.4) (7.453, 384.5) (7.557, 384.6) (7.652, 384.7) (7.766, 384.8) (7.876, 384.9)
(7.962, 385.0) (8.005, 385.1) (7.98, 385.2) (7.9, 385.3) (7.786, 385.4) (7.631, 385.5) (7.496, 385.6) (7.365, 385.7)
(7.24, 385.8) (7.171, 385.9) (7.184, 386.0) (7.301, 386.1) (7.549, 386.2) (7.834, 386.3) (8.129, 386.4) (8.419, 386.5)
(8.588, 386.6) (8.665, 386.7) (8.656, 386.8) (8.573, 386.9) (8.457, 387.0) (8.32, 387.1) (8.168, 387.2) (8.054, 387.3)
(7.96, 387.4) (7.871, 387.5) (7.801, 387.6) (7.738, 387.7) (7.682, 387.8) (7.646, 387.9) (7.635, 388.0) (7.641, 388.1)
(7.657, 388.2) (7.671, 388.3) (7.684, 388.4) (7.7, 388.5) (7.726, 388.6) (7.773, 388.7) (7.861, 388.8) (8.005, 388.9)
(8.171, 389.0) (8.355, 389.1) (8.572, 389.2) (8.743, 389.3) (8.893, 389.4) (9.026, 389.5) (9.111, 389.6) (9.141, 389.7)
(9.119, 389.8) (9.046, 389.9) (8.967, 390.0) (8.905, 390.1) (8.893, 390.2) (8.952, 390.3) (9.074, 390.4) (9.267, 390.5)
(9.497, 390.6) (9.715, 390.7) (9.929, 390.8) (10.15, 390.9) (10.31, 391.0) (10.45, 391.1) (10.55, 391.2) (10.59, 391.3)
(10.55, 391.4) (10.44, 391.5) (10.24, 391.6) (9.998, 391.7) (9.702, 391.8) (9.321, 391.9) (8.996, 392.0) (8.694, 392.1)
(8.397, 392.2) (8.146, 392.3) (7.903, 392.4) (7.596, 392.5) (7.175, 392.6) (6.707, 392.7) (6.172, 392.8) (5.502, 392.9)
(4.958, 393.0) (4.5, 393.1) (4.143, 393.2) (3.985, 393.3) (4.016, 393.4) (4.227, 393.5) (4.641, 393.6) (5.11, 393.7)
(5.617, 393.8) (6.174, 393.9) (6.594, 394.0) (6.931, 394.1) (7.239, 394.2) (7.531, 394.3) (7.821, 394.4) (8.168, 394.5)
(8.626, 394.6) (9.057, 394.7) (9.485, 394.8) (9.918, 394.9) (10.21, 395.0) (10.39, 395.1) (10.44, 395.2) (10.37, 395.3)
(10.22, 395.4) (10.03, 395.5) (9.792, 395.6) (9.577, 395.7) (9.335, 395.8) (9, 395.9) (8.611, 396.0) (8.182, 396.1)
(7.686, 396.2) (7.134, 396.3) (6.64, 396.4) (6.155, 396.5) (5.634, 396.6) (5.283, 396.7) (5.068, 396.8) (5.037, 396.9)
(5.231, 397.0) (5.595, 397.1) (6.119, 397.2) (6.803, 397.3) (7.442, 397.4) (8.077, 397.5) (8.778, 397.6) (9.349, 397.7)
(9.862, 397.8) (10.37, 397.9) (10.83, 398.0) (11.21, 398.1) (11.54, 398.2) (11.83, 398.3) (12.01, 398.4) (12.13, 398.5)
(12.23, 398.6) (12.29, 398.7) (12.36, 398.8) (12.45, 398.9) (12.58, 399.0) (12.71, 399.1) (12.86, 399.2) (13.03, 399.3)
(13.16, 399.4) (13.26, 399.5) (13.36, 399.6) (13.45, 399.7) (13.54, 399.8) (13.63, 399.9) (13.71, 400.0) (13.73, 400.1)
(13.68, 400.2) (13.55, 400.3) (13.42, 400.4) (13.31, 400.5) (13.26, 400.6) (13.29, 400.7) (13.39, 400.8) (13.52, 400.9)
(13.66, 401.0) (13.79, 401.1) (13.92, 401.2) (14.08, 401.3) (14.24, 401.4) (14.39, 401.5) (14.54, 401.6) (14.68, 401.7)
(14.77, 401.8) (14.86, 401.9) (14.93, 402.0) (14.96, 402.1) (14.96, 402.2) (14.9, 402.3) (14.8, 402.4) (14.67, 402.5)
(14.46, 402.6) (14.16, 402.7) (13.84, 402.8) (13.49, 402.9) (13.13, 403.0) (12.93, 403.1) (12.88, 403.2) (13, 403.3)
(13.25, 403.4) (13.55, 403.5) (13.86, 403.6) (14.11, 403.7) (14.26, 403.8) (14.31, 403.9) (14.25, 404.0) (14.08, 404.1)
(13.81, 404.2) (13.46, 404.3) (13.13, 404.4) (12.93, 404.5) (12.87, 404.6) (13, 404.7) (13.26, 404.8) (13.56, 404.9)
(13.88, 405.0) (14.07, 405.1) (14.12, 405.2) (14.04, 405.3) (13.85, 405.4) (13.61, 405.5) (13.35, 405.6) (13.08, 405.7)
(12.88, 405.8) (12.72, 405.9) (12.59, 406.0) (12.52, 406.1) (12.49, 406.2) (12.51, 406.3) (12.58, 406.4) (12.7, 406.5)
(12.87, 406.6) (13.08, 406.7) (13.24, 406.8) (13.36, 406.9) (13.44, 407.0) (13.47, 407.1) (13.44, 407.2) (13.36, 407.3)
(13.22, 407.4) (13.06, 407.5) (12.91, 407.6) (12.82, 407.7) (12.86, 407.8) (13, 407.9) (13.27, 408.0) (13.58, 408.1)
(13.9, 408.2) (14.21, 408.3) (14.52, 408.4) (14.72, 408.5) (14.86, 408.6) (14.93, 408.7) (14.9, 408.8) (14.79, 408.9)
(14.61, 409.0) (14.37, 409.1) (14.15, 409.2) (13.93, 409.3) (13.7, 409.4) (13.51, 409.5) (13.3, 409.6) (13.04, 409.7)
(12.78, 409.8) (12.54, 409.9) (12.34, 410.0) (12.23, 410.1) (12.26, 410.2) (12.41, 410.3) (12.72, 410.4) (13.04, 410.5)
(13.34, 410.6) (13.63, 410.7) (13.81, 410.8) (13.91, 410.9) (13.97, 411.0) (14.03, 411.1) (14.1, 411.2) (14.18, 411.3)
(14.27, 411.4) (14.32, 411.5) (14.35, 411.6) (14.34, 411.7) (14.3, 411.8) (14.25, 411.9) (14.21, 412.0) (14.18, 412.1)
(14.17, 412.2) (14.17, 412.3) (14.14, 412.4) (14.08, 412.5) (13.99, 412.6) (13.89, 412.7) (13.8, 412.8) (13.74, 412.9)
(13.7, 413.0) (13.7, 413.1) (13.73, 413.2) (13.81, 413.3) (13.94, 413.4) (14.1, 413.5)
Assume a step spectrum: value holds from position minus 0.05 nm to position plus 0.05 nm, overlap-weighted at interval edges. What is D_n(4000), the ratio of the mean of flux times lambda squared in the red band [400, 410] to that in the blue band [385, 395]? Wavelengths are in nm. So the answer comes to 1.8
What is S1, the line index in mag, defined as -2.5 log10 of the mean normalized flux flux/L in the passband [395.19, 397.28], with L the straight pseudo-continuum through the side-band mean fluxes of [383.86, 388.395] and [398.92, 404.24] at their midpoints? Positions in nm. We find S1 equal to 0.46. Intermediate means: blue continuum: 7.69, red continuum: 13.8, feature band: 7.61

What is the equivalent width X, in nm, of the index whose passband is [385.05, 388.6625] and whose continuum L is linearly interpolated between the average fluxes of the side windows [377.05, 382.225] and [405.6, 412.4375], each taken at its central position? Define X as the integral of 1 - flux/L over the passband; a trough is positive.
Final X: 0.670 nm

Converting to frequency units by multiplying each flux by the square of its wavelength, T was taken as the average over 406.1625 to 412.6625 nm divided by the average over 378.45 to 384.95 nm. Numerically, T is 2.2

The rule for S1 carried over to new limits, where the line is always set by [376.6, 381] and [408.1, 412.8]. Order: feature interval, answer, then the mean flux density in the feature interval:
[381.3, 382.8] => 0.355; 6.58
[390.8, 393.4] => 0.301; 8.16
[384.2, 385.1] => 0.255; 7.56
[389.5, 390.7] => 0.150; 9.11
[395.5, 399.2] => 0.274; 9.09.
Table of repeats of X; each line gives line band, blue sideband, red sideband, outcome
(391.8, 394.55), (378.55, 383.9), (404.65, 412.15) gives 0.937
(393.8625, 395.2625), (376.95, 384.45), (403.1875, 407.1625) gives 0.307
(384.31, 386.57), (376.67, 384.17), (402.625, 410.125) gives 0.291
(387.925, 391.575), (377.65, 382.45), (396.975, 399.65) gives 0.232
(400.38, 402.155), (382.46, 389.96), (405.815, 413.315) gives -0.414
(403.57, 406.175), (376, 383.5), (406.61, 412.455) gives -0.155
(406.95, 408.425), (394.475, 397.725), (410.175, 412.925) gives -0.115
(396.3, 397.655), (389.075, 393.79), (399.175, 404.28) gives 0.592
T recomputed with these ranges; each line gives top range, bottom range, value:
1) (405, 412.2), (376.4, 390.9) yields 1.95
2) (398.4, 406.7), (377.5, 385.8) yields 1.98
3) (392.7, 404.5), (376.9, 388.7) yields 1.52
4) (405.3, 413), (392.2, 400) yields 1.65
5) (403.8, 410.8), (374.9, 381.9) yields 1.87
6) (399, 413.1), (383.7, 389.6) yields 1.94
